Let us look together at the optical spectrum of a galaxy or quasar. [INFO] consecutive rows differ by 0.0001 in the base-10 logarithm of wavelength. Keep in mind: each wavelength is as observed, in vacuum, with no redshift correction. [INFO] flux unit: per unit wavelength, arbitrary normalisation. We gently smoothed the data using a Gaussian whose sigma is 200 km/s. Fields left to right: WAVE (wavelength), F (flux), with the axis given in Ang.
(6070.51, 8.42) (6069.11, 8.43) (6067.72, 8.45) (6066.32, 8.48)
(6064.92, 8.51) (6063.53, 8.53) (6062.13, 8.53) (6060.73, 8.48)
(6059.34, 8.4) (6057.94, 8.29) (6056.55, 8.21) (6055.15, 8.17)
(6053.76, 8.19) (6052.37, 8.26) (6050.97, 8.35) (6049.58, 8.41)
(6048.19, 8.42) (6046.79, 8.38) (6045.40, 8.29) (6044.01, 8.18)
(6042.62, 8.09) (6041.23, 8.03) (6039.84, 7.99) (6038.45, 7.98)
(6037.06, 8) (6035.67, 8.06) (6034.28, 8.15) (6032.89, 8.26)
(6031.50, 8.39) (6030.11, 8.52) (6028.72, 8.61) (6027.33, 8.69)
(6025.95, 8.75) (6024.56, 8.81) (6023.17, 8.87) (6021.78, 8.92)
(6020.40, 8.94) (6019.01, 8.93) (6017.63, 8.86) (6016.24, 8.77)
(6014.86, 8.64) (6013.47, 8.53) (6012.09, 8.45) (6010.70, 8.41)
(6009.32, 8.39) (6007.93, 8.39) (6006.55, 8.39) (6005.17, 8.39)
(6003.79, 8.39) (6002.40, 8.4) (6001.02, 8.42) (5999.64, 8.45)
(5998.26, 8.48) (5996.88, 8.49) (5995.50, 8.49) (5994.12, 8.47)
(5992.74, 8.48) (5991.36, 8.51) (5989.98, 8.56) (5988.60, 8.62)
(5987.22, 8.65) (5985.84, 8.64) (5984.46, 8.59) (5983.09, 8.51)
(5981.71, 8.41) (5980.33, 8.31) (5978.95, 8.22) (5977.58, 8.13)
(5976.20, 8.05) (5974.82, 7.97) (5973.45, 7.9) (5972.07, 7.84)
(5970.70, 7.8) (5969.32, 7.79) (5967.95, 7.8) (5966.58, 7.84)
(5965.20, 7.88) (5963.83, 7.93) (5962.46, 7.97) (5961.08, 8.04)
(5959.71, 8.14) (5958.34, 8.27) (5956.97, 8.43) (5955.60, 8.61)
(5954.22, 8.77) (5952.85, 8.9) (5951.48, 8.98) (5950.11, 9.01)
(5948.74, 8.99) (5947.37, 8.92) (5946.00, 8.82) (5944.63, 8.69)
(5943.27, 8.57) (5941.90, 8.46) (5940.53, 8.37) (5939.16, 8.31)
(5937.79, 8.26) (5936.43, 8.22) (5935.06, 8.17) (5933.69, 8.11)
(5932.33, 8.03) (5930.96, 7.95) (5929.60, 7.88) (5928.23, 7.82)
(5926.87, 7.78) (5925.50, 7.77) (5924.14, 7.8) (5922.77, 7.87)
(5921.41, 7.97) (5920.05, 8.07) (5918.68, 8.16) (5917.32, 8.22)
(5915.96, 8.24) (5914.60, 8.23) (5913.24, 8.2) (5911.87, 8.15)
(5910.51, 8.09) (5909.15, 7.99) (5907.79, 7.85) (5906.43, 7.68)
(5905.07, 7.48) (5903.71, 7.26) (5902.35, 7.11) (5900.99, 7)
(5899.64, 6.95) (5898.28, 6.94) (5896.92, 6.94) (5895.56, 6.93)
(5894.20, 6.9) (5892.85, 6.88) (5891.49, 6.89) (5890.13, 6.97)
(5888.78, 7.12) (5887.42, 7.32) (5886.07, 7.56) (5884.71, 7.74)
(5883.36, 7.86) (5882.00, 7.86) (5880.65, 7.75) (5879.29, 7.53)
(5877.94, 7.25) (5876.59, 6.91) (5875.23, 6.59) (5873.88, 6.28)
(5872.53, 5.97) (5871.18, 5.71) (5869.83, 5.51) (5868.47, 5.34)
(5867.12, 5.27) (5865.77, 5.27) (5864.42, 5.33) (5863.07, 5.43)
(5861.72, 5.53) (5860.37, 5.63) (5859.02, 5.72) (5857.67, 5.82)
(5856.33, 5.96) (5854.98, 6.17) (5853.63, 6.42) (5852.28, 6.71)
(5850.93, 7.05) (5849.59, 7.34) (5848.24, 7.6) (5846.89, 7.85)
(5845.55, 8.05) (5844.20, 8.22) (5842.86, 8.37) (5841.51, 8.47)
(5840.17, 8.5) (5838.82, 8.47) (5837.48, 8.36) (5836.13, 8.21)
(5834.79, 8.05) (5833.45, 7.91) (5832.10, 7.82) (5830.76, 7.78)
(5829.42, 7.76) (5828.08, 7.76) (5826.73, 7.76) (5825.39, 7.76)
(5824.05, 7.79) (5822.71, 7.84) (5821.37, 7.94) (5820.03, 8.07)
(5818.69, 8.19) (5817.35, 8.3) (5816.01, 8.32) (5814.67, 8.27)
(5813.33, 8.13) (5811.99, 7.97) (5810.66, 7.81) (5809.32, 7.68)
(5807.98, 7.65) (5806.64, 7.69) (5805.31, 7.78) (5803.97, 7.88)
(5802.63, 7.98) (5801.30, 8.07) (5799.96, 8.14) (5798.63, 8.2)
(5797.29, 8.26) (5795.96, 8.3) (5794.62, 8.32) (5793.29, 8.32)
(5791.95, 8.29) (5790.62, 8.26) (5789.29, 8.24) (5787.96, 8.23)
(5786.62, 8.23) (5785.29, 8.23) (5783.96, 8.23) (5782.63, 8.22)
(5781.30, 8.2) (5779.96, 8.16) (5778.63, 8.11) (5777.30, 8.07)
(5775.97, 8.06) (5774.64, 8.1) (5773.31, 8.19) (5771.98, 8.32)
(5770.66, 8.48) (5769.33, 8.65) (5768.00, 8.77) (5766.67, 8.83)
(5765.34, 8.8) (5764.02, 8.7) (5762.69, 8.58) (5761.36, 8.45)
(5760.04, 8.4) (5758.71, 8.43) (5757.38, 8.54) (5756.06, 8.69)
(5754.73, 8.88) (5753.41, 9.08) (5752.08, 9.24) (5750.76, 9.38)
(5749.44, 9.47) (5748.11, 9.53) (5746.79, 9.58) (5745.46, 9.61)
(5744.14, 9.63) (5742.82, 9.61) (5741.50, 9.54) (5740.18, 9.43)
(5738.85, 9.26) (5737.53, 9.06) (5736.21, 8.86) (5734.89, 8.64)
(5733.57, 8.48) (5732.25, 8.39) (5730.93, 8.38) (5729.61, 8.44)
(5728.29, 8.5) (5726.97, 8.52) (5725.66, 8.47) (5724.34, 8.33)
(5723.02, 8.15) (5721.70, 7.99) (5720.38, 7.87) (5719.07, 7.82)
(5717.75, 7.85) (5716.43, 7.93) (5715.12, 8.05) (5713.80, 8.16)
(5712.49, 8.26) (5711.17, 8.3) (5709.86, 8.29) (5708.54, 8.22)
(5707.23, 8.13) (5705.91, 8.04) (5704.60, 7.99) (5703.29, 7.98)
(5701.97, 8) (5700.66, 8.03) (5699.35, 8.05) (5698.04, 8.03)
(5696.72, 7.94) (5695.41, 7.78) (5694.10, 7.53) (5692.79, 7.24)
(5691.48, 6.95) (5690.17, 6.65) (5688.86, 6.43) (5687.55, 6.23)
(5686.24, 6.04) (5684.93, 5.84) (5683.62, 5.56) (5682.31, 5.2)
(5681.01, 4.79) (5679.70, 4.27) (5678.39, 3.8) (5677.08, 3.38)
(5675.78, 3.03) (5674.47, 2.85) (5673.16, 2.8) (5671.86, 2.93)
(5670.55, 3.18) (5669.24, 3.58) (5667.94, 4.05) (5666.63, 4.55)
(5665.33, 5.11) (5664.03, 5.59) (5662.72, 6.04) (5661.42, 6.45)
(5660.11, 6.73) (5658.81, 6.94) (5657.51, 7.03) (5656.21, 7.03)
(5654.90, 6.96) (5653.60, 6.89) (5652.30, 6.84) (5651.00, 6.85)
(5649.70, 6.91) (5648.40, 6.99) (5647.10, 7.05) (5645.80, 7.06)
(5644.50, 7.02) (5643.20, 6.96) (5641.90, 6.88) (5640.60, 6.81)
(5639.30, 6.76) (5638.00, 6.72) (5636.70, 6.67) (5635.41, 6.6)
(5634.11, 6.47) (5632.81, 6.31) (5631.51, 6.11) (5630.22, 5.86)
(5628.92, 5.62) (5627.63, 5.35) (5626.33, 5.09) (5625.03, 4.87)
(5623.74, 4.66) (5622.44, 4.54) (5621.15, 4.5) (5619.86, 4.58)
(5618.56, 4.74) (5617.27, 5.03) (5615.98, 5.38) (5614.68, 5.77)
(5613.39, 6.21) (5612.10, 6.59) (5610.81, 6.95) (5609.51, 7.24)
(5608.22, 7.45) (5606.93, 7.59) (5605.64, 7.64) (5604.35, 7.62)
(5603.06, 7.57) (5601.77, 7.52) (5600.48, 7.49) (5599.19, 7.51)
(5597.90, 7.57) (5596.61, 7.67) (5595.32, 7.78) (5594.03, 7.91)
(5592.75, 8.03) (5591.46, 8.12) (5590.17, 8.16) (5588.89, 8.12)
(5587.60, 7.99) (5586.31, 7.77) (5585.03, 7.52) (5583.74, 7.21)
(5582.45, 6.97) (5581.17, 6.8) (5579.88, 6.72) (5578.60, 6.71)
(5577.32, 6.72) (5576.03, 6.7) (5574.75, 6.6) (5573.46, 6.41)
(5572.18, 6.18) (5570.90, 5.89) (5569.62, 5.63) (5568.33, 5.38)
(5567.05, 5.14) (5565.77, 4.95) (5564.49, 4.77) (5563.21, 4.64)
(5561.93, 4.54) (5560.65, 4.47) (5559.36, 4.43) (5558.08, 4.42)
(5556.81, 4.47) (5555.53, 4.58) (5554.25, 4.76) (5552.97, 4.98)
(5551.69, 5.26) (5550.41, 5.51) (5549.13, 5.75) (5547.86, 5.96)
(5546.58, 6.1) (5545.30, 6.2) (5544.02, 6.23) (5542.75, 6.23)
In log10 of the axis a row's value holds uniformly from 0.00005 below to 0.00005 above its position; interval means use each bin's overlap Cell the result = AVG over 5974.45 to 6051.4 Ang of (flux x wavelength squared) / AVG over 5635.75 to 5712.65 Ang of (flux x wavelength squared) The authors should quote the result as 1.5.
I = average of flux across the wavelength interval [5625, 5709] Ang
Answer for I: 6.18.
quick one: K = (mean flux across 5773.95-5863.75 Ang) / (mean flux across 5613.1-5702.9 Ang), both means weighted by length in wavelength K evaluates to 1.32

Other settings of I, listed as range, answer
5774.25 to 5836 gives 8.05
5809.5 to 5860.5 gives 7.66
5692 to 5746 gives 8.36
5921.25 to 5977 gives 8.21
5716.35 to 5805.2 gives 8.53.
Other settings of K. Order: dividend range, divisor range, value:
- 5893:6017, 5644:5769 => 1.11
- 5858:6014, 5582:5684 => 1.26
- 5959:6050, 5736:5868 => 1.04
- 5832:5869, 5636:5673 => 1.14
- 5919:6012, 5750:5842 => 1.01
